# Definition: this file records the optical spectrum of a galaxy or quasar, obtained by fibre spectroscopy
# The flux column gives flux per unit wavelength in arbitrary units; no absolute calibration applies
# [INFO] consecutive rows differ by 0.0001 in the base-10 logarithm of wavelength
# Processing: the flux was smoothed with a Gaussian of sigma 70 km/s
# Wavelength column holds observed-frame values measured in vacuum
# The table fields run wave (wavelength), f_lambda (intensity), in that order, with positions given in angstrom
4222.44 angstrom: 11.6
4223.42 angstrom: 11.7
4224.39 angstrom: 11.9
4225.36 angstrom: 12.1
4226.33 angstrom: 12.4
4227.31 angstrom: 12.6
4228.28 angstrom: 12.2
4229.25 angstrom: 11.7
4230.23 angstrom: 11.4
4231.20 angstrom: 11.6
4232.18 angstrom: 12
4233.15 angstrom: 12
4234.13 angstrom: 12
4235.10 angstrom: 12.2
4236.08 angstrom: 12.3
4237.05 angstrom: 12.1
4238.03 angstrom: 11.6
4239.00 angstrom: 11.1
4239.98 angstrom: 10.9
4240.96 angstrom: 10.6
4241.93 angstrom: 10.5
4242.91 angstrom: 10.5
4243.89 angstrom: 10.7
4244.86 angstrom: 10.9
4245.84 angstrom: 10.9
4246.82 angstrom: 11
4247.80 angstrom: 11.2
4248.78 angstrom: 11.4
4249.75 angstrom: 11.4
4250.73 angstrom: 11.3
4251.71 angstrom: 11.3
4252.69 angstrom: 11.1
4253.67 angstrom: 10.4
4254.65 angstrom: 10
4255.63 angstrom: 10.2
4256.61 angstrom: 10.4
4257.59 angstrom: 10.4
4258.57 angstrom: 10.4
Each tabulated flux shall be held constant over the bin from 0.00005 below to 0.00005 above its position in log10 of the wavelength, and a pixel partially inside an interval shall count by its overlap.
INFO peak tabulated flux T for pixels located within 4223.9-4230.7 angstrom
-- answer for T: 12.6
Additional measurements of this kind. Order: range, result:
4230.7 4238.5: 12.3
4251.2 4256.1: 11.3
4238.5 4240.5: 11.1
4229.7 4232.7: 12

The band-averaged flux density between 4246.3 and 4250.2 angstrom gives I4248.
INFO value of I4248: 11.3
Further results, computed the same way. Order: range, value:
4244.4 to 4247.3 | 10.9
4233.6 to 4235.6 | 12.1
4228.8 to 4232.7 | 11.7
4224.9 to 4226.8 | 12.3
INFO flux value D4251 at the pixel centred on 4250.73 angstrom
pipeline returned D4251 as 11.3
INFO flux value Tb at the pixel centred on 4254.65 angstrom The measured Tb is 10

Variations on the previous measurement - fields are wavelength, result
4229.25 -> 11.7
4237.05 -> 12.1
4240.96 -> 10.6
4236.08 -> 12.3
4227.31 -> 12.6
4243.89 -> 10.7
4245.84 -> 10.9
